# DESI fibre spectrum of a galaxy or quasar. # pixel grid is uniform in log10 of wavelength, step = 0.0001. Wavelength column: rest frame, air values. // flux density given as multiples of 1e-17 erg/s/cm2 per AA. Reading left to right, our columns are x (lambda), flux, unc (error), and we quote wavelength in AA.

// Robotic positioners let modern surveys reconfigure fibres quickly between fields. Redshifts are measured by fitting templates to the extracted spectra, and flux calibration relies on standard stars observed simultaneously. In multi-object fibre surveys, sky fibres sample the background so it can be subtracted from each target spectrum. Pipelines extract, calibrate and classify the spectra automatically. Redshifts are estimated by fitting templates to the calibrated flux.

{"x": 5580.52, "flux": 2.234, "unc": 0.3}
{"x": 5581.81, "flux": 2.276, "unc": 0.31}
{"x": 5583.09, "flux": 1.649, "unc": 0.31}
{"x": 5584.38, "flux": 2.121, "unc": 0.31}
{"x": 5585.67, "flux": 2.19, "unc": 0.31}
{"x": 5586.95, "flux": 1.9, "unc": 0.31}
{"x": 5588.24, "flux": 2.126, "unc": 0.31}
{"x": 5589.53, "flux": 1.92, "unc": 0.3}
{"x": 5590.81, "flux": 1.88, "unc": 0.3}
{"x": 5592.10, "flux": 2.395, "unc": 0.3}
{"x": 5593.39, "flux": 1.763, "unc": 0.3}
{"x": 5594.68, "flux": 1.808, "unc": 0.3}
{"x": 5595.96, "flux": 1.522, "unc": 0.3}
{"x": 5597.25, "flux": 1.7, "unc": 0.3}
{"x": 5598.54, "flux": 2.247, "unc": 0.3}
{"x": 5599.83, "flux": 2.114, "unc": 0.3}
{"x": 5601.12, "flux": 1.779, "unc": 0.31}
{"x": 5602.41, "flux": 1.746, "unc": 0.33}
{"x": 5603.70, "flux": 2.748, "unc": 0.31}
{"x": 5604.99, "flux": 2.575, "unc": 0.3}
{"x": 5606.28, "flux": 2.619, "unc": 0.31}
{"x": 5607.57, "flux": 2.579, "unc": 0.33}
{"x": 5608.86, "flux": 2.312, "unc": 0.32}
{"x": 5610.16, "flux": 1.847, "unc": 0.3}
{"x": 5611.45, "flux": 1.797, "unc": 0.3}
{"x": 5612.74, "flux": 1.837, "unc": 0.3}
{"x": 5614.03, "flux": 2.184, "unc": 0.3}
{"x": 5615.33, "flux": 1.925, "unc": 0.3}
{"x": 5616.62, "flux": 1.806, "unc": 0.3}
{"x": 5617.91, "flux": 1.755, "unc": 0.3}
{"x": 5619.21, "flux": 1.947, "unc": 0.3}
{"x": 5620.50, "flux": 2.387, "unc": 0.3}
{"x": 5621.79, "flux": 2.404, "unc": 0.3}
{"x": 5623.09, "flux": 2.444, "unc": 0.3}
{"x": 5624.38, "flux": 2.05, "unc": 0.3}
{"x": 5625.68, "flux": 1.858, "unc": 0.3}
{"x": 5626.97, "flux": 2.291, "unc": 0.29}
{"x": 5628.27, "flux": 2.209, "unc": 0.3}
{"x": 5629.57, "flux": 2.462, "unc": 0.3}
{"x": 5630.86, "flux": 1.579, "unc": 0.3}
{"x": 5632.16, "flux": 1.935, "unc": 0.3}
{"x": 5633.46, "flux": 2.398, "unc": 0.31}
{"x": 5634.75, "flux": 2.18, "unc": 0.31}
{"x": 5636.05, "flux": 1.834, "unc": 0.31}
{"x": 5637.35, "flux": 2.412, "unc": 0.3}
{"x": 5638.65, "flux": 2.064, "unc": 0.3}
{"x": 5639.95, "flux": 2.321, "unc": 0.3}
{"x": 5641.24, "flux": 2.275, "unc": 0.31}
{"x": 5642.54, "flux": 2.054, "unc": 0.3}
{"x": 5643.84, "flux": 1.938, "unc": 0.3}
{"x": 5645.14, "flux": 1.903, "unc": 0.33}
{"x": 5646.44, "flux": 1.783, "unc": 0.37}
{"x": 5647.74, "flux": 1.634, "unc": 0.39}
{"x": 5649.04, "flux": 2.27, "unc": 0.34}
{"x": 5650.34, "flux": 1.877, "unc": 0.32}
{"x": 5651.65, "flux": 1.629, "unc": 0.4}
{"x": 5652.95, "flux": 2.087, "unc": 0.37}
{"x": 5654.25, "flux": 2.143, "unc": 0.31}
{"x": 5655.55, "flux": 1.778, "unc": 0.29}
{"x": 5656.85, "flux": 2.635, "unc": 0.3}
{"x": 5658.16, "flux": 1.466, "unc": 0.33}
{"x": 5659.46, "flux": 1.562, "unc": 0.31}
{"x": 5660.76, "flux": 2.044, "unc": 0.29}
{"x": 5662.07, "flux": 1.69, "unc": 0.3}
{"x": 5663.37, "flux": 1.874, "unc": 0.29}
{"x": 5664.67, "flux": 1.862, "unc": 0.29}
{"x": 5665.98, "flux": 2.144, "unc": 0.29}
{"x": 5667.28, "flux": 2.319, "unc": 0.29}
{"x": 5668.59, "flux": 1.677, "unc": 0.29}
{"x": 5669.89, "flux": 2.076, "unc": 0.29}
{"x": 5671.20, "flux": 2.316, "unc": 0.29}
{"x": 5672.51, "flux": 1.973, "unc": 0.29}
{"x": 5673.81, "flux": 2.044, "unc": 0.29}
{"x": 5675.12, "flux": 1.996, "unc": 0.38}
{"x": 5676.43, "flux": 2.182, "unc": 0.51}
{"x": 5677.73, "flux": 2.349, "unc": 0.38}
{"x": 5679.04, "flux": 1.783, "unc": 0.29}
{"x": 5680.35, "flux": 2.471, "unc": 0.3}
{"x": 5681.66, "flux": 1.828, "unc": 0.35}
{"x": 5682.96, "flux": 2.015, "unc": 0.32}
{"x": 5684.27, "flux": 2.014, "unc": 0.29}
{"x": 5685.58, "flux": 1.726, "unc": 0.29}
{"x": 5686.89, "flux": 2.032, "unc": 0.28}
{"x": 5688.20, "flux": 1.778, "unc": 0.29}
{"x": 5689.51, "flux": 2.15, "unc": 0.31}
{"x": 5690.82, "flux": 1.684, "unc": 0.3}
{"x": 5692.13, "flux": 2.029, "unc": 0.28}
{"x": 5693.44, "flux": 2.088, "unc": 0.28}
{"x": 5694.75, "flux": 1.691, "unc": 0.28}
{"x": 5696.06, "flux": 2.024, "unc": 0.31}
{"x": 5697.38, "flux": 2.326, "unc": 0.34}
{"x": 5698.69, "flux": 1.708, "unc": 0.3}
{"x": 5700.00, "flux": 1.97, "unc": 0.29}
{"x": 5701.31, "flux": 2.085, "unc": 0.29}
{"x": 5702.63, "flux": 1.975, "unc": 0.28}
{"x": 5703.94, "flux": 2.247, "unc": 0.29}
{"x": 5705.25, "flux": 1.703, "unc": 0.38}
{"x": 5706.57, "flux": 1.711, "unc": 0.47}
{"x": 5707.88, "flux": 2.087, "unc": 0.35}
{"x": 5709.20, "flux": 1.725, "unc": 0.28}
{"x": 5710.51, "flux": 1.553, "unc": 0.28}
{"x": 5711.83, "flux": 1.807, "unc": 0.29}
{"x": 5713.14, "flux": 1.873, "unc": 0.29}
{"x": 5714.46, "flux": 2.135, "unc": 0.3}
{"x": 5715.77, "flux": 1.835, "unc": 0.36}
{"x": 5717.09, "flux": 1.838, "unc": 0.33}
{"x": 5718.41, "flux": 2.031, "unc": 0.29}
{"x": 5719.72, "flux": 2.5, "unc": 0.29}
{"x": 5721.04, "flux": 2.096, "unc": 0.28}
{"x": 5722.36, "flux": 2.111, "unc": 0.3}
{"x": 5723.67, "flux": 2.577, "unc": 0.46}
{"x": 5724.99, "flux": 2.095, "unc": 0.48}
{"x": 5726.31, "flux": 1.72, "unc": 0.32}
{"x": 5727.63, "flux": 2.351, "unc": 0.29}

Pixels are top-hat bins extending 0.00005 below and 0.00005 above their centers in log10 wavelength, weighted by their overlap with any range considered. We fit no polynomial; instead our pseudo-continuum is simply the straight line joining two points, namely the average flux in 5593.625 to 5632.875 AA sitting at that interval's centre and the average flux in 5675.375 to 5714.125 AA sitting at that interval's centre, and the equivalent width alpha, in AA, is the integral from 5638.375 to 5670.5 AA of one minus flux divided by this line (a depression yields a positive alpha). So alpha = 0.9 AA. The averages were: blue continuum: 2.08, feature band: 1.96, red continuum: 1.95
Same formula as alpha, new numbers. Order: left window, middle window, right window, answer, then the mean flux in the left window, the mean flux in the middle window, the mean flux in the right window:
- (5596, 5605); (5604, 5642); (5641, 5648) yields -3.1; 2.06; 2.15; 1.93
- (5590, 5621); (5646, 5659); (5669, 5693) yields 0.7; 2.05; 1.93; 2.02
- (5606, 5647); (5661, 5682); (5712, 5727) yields 0.5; 2.1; 2.04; 2.07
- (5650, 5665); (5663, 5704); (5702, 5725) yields -1.6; 1.89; 2.01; 1.99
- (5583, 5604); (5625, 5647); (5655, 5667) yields -1.8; 1.97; 2.09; 1.91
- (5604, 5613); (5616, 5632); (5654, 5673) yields 0.6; 2.26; 2.09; 1.97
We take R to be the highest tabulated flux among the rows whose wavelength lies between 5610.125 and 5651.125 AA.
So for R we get 2.462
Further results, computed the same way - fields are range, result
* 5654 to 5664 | 2.635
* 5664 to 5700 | 2.471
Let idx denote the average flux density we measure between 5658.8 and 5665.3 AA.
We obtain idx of 1.81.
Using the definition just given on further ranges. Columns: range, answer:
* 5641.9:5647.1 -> 1.92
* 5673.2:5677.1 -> 2.08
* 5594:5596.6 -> 1.67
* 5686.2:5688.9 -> 1.91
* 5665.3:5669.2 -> 2.05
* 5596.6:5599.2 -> 1.97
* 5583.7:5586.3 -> 2.14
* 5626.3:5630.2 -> 2.32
